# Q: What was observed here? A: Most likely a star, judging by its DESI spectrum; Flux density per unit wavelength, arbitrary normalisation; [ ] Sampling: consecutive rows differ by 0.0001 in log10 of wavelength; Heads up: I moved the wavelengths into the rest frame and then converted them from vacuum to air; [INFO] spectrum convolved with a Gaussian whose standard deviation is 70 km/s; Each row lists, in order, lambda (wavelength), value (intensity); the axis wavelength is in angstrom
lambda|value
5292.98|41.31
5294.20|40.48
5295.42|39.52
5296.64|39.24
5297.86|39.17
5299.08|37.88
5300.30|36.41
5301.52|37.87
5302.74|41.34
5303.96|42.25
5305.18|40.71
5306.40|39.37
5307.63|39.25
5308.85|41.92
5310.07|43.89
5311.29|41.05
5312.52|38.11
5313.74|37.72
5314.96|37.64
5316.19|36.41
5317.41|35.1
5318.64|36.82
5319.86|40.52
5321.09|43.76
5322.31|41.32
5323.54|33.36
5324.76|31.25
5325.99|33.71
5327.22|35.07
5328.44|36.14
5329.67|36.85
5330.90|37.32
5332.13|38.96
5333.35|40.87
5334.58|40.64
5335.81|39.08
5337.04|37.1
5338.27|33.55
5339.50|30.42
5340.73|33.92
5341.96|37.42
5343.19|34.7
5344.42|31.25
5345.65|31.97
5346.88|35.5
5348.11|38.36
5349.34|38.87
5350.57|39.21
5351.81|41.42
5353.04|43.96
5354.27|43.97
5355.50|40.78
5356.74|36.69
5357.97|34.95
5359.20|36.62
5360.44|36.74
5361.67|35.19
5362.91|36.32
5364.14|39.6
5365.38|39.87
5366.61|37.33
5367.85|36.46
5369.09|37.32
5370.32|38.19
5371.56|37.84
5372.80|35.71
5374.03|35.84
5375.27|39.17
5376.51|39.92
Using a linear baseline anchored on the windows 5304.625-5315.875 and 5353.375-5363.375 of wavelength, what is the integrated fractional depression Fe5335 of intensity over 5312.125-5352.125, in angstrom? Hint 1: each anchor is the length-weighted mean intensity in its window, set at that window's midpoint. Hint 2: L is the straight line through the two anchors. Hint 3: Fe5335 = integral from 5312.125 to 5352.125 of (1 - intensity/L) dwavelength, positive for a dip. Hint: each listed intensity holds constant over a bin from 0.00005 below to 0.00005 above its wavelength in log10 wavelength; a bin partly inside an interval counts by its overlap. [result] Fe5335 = 2.2 angstrom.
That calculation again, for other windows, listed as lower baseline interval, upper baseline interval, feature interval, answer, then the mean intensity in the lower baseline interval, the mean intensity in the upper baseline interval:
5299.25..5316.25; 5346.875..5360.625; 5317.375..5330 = 0.9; 39.6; 39.1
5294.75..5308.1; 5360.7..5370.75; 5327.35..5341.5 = 0.6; 39.4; 37.5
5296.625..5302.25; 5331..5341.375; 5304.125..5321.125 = -0.8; 38.1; 36.8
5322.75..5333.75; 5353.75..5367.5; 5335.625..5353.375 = 0.3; 35.9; 37.9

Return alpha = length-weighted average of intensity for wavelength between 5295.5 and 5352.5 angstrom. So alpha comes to 37.7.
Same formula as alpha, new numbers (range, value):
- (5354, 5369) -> 37.7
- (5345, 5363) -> 38.1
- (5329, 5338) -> 38.5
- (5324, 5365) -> 36.9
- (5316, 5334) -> 37.2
